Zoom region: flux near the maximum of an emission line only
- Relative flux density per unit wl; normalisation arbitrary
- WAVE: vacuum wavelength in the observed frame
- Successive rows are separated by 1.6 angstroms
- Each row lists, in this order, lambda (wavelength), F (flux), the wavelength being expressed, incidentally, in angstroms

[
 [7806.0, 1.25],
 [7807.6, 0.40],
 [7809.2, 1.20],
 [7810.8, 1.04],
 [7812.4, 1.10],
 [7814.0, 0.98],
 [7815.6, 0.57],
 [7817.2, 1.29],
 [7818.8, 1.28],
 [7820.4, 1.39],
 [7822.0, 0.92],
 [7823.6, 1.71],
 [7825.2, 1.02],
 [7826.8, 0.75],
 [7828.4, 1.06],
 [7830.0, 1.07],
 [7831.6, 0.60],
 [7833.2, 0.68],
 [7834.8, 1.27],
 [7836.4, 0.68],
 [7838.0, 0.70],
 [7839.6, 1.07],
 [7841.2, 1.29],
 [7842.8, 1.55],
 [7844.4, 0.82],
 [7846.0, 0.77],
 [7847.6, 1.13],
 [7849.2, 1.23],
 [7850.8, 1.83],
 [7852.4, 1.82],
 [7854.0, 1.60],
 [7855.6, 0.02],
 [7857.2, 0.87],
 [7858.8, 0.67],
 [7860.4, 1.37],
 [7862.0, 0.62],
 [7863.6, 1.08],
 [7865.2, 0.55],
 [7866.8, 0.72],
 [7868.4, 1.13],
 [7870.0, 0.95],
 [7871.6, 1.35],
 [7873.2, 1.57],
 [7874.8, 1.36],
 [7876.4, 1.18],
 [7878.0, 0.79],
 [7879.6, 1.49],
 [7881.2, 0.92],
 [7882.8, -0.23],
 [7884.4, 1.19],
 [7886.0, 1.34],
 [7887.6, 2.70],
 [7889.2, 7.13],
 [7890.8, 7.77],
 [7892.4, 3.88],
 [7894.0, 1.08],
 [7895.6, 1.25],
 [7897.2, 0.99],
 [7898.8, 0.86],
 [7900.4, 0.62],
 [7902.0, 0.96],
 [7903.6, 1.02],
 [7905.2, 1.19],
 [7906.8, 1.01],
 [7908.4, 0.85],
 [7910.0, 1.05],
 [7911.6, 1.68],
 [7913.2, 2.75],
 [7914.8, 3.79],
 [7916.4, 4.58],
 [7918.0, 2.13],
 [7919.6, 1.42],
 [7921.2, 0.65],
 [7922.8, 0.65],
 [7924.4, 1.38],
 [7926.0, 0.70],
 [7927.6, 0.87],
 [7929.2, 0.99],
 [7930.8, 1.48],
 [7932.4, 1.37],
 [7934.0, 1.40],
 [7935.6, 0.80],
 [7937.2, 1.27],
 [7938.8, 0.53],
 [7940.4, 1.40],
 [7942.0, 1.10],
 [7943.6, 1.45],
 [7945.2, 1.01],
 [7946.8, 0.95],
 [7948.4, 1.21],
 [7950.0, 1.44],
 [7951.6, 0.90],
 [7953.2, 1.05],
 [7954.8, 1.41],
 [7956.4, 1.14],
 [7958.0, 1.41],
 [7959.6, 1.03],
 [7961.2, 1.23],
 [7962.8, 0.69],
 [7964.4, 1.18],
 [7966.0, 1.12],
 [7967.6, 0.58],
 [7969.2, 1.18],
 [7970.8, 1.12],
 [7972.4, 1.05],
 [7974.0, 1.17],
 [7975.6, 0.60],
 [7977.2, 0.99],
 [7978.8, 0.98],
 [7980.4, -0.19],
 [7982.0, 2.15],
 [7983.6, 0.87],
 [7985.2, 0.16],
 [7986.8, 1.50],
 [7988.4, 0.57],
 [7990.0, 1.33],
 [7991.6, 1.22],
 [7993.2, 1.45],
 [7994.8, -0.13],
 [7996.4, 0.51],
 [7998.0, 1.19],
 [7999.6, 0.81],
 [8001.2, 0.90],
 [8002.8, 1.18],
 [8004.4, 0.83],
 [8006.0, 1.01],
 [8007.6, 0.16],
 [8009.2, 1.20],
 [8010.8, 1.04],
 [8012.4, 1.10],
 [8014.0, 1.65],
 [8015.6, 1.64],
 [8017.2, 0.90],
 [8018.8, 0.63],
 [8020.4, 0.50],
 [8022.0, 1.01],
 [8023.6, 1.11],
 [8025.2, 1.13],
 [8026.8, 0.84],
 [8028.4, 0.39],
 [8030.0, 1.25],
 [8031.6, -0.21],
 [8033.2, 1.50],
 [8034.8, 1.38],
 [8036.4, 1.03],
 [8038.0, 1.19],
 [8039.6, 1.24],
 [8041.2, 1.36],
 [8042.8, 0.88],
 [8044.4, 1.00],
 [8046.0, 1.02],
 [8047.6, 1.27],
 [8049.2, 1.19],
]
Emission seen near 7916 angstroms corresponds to [N II]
